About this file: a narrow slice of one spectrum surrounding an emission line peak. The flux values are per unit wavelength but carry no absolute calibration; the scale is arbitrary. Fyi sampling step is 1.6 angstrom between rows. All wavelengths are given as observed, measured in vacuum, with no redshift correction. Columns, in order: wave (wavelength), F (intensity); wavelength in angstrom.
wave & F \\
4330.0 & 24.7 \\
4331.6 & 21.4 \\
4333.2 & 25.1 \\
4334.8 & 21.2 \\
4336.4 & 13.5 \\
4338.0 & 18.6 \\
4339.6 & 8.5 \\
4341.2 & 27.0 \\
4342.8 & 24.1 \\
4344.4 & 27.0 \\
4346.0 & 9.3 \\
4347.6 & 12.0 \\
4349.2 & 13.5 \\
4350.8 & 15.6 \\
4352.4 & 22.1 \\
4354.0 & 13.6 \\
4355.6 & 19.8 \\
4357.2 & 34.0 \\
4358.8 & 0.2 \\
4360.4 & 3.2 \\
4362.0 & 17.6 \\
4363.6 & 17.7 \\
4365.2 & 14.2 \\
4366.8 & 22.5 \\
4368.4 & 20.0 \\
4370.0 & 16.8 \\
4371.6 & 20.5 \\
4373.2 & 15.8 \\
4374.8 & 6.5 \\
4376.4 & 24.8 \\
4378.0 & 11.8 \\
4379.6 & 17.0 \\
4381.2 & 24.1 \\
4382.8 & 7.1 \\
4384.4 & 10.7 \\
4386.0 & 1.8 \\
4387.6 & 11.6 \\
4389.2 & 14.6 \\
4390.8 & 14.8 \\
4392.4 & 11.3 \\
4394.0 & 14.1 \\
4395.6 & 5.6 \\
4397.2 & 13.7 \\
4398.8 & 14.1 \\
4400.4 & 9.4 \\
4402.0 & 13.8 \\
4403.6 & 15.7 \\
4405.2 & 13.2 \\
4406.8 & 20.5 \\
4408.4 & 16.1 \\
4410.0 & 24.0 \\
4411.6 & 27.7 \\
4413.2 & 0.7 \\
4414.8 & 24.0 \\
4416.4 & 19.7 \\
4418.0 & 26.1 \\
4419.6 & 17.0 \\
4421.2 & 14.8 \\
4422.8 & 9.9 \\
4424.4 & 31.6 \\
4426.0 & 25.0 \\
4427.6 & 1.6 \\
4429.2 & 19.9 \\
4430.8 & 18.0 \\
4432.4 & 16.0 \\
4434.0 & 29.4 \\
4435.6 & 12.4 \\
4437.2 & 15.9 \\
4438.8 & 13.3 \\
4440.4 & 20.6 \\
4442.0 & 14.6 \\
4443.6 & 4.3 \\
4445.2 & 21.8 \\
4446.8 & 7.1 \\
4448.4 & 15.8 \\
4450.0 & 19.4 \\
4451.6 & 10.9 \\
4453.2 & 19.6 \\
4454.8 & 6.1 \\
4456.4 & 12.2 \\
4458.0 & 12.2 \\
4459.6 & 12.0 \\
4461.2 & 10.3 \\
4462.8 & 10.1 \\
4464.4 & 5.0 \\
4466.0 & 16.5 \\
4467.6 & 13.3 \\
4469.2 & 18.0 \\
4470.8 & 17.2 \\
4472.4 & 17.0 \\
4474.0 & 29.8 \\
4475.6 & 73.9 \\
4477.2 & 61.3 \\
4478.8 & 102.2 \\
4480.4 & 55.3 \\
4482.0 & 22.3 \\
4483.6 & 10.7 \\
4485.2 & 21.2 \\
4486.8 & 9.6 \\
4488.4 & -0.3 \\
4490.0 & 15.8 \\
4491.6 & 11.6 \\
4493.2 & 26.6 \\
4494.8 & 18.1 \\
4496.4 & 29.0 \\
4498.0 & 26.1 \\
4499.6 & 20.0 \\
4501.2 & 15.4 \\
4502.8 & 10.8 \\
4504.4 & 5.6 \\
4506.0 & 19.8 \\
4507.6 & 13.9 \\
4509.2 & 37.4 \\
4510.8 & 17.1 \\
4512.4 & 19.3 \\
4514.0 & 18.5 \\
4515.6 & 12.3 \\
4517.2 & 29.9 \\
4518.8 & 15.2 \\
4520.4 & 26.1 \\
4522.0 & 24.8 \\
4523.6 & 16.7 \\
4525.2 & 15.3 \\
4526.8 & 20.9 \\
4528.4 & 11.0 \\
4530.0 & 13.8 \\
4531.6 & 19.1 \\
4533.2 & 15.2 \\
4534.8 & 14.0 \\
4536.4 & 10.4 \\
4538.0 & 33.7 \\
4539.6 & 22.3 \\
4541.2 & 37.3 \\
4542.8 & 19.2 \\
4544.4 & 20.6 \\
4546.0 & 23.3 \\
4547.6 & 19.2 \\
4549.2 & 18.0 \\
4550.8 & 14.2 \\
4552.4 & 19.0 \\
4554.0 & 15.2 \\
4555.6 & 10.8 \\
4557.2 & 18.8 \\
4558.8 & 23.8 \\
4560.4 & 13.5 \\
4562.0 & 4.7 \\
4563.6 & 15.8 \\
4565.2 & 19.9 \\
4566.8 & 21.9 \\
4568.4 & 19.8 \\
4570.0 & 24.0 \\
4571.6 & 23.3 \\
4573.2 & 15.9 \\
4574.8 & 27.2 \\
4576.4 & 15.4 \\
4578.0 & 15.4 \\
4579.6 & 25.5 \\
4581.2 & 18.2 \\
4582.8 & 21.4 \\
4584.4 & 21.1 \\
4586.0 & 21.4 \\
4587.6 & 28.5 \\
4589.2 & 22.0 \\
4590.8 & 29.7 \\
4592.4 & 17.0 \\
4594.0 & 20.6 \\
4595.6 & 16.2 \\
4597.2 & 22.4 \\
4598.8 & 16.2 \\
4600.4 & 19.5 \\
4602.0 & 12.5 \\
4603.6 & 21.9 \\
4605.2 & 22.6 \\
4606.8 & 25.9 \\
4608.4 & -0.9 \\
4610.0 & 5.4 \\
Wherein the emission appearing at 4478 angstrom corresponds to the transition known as [O II]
